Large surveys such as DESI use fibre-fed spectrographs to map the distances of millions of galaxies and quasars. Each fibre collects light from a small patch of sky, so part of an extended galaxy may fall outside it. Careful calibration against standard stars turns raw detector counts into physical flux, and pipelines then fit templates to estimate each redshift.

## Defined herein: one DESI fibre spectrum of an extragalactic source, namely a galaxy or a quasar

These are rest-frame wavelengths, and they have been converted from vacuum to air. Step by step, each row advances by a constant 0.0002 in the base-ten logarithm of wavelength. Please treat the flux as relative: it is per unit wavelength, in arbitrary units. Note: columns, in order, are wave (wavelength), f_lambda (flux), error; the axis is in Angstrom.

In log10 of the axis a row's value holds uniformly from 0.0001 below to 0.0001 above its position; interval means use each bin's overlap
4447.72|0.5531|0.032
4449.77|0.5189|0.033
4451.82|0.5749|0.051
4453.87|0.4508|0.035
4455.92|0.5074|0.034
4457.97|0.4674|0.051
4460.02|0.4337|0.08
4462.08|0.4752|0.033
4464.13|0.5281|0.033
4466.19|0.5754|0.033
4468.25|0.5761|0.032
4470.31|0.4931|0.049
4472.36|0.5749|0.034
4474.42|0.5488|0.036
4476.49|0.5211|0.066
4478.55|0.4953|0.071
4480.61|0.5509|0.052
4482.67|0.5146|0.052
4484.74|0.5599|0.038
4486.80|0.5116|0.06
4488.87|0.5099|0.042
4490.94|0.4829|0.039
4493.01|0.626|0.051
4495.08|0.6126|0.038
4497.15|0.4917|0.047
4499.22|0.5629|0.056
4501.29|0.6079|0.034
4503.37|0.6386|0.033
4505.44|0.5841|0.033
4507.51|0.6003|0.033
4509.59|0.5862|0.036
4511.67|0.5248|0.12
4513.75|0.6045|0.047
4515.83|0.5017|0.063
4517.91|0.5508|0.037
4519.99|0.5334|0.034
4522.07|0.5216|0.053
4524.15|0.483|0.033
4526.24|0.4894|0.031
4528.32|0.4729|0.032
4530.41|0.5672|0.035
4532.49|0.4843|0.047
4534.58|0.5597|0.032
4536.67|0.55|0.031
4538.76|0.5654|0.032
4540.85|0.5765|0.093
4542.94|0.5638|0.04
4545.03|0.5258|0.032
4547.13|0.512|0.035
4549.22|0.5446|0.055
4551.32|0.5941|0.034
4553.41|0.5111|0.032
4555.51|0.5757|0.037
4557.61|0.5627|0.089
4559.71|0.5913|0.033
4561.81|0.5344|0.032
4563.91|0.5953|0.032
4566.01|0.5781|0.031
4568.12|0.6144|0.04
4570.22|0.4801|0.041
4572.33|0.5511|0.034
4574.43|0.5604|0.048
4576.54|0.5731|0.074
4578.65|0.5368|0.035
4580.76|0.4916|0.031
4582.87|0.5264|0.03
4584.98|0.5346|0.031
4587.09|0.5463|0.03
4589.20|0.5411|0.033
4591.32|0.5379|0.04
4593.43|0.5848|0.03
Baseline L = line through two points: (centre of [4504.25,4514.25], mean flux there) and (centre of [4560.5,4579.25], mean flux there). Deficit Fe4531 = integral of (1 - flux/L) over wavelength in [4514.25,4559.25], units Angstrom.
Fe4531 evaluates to 2.6 Angstrom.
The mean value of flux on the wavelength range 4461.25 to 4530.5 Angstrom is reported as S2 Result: 0.543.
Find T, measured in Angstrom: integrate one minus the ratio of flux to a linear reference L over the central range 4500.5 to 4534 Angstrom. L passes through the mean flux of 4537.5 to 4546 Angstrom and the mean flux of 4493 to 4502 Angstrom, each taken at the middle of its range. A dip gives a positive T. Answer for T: 1.2 Angstrom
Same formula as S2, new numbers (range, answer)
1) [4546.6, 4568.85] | 0.565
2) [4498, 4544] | 0.551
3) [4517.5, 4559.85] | 0.539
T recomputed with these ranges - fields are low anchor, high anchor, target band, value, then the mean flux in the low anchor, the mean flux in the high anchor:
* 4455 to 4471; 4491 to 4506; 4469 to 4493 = 0.7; 0.507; 0.582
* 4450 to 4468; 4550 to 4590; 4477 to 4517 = -2.6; 0.506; 0.553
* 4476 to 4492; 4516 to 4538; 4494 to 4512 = -2.1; 0.518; 0.521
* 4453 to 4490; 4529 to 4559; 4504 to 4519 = -0.9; 0.517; 0.549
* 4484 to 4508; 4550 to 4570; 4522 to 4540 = 1.4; 0.565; 0.569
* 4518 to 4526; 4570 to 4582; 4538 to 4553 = -0.8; 0.515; 0.536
